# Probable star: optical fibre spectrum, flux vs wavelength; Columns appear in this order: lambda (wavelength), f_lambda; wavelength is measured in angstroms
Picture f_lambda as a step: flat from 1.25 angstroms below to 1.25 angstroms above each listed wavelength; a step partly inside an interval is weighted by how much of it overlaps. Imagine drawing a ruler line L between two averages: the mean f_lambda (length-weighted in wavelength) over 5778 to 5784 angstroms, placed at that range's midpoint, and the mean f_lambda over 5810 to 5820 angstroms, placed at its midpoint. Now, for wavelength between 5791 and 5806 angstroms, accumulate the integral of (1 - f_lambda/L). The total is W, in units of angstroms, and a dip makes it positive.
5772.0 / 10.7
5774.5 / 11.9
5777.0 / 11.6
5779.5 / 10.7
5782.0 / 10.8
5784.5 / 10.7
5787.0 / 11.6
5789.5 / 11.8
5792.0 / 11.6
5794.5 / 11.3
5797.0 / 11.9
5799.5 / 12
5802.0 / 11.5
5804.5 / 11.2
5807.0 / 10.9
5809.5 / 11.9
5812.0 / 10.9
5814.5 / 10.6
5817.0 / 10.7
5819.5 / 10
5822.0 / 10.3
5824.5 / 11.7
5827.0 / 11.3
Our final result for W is -1.17 angstroms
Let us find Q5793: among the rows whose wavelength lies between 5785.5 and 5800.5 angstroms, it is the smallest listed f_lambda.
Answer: 11.3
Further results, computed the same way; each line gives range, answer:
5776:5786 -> 10.7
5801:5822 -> 10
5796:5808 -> 10.9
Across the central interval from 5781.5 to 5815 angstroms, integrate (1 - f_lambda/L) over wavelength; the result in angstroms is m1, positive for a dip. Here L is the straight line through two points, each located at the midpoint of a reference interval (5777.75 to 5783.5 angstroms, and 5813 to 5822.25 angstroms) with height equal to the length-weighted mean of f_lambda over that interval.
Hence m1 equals -2.3 angstroms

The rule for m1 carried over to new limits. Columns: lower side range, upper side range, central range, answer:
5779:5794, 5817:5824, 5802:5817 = -0.6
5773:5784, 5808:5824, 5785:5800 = -0.8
